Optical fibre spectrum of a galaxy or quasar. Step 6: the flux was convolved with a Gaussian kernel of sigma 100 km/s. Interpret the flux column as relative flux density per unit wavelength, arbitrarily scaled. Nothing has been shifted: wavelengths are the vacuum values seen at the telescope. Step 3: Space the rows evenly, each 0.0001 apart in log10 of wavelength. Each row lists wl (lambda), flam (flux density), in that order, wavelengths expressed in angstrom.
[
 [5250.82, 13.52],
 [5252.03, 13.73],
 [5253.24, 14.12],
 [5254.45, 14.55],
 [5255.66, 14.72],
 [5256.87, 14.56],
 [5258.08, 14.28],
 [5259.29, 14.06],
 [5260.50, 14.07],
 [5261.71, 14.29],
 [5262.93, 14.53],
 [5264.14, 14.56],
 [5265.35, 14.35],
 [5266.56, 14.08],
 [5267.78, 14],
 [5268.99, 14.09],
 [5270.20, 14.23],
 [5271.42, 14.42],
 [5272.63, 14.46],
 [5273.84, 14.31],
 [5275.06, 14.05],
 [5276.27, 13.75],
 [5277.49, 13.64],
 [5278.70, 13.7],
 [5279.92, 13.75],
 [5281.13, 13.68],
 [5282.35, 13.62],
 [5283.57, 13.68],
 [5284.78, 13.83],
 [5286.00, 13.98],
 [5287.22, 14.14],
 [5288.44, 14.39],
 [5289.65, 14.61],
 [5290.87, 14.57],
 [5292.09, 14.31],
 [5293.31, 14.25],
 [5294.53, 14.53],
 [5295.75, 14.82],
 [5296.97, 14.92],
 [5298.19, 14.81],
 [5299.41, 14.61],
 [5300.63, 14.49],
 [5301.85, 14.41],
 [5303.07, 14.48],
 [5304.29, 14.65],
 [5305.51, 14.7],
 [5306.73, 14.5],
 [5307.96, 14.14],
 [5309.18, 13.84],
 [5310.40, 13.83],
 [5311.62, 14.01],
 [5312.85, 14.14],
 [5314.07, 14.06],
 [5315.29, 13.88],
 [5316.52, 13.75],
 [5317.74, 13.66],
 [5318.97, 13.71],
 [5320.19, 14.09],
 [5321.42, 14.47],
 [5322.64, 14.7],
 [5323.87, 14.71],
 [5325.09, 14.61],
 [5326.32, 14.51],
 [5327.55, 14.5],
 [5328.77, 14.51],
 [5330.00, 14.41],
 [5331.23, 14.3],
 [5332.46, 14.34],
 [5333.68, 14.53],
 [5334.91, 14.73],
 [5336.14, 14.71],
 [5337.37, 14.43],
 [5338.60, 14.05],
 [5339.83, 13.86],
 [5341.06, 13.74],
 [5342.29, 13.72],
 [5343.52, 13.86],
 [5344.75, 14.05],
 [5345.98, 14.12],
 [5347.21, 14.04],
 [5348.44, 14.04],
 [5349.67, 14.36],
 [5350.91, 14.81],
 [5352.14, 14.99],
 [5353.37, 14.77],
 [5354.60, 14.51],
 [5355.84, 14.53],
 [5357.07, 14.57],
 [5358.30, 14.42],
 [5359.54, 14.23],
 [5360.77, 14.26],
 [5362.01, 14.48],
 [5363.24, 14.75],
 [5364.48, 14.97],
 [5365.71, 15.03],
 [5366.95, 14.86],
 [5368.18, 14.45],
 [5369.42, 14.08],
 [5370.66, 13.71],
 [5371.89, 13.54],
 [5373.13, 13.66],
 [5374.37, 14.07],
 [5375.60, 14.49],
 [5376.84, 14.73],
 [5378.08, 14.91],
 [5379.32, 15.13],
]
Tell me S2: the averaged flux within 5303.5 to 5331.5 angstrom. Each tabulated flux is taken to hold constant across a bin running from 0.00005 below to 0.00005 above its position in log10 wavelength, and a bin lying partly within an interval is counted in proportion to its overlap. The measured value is 14.2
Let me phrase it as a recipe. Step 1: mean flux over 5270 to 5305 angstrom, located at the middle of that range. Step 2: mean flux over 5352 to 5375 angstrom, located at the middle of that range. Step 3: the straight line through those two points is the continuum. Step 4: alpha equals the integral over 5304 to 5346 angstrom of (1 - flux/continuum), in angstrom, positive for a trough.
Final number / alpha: 0.3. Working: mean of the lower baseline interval 14.2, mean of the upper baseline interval 14.4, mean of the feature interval 14.2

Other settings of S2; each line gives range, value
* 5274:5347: 14.2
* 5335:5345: 14.1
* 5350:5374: 14.4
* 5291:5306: 14.6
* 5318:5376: 14.3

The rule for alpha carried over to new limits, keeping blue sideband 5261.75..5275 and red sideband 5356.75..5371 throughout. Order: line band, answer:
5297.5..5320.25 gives 0.3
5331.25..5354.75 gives 0.3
